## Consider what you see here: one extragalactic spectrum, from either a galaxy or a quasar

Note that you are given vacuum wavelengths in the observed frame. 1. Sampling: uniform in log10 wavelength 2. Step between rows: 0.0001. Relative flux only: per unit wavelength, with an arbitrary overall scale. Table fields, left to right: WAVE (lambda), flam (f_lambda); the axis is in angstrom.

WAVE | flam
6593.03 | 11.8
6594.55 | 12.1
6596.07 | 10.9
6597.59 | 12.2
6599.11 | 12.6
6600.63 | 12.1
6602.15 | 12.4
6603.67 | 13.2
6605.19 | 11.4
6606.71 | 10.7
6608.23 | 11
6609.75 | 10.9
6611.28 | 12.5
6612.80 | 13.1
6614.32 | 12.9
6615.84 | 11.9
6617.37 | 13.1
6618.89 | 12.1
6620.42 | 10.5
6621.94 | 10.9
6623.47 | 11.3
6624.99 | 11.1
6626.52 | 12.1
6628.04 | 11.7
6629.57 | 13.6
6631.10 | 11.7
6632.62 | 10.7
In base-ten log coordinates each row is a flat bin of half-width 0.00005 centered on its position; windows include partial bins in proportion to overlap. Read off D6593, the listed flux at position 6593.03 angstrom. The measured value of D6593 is 11.8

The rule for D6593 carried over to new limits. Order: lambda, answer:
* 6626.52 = 12.1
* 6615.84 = 11.9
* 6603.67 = 13.2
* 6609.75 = 10.9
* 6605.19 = 11.4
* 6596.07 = 10.9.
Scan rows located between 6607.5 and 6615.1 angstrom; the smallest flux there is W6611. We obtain 10.9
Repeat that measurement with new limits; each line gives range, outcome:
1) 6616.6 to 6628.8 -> 10.5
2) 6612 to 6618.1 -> 11.9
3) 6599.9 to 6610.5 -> 10.7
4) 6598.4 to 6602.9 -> 12.1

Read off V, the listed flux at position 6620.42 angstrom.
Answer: 10.5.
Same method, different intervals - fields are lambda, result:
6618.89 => 12.1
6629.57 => 13.6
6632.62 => 10.7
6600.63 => 12.1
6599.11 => 12.6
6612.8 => 13.1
